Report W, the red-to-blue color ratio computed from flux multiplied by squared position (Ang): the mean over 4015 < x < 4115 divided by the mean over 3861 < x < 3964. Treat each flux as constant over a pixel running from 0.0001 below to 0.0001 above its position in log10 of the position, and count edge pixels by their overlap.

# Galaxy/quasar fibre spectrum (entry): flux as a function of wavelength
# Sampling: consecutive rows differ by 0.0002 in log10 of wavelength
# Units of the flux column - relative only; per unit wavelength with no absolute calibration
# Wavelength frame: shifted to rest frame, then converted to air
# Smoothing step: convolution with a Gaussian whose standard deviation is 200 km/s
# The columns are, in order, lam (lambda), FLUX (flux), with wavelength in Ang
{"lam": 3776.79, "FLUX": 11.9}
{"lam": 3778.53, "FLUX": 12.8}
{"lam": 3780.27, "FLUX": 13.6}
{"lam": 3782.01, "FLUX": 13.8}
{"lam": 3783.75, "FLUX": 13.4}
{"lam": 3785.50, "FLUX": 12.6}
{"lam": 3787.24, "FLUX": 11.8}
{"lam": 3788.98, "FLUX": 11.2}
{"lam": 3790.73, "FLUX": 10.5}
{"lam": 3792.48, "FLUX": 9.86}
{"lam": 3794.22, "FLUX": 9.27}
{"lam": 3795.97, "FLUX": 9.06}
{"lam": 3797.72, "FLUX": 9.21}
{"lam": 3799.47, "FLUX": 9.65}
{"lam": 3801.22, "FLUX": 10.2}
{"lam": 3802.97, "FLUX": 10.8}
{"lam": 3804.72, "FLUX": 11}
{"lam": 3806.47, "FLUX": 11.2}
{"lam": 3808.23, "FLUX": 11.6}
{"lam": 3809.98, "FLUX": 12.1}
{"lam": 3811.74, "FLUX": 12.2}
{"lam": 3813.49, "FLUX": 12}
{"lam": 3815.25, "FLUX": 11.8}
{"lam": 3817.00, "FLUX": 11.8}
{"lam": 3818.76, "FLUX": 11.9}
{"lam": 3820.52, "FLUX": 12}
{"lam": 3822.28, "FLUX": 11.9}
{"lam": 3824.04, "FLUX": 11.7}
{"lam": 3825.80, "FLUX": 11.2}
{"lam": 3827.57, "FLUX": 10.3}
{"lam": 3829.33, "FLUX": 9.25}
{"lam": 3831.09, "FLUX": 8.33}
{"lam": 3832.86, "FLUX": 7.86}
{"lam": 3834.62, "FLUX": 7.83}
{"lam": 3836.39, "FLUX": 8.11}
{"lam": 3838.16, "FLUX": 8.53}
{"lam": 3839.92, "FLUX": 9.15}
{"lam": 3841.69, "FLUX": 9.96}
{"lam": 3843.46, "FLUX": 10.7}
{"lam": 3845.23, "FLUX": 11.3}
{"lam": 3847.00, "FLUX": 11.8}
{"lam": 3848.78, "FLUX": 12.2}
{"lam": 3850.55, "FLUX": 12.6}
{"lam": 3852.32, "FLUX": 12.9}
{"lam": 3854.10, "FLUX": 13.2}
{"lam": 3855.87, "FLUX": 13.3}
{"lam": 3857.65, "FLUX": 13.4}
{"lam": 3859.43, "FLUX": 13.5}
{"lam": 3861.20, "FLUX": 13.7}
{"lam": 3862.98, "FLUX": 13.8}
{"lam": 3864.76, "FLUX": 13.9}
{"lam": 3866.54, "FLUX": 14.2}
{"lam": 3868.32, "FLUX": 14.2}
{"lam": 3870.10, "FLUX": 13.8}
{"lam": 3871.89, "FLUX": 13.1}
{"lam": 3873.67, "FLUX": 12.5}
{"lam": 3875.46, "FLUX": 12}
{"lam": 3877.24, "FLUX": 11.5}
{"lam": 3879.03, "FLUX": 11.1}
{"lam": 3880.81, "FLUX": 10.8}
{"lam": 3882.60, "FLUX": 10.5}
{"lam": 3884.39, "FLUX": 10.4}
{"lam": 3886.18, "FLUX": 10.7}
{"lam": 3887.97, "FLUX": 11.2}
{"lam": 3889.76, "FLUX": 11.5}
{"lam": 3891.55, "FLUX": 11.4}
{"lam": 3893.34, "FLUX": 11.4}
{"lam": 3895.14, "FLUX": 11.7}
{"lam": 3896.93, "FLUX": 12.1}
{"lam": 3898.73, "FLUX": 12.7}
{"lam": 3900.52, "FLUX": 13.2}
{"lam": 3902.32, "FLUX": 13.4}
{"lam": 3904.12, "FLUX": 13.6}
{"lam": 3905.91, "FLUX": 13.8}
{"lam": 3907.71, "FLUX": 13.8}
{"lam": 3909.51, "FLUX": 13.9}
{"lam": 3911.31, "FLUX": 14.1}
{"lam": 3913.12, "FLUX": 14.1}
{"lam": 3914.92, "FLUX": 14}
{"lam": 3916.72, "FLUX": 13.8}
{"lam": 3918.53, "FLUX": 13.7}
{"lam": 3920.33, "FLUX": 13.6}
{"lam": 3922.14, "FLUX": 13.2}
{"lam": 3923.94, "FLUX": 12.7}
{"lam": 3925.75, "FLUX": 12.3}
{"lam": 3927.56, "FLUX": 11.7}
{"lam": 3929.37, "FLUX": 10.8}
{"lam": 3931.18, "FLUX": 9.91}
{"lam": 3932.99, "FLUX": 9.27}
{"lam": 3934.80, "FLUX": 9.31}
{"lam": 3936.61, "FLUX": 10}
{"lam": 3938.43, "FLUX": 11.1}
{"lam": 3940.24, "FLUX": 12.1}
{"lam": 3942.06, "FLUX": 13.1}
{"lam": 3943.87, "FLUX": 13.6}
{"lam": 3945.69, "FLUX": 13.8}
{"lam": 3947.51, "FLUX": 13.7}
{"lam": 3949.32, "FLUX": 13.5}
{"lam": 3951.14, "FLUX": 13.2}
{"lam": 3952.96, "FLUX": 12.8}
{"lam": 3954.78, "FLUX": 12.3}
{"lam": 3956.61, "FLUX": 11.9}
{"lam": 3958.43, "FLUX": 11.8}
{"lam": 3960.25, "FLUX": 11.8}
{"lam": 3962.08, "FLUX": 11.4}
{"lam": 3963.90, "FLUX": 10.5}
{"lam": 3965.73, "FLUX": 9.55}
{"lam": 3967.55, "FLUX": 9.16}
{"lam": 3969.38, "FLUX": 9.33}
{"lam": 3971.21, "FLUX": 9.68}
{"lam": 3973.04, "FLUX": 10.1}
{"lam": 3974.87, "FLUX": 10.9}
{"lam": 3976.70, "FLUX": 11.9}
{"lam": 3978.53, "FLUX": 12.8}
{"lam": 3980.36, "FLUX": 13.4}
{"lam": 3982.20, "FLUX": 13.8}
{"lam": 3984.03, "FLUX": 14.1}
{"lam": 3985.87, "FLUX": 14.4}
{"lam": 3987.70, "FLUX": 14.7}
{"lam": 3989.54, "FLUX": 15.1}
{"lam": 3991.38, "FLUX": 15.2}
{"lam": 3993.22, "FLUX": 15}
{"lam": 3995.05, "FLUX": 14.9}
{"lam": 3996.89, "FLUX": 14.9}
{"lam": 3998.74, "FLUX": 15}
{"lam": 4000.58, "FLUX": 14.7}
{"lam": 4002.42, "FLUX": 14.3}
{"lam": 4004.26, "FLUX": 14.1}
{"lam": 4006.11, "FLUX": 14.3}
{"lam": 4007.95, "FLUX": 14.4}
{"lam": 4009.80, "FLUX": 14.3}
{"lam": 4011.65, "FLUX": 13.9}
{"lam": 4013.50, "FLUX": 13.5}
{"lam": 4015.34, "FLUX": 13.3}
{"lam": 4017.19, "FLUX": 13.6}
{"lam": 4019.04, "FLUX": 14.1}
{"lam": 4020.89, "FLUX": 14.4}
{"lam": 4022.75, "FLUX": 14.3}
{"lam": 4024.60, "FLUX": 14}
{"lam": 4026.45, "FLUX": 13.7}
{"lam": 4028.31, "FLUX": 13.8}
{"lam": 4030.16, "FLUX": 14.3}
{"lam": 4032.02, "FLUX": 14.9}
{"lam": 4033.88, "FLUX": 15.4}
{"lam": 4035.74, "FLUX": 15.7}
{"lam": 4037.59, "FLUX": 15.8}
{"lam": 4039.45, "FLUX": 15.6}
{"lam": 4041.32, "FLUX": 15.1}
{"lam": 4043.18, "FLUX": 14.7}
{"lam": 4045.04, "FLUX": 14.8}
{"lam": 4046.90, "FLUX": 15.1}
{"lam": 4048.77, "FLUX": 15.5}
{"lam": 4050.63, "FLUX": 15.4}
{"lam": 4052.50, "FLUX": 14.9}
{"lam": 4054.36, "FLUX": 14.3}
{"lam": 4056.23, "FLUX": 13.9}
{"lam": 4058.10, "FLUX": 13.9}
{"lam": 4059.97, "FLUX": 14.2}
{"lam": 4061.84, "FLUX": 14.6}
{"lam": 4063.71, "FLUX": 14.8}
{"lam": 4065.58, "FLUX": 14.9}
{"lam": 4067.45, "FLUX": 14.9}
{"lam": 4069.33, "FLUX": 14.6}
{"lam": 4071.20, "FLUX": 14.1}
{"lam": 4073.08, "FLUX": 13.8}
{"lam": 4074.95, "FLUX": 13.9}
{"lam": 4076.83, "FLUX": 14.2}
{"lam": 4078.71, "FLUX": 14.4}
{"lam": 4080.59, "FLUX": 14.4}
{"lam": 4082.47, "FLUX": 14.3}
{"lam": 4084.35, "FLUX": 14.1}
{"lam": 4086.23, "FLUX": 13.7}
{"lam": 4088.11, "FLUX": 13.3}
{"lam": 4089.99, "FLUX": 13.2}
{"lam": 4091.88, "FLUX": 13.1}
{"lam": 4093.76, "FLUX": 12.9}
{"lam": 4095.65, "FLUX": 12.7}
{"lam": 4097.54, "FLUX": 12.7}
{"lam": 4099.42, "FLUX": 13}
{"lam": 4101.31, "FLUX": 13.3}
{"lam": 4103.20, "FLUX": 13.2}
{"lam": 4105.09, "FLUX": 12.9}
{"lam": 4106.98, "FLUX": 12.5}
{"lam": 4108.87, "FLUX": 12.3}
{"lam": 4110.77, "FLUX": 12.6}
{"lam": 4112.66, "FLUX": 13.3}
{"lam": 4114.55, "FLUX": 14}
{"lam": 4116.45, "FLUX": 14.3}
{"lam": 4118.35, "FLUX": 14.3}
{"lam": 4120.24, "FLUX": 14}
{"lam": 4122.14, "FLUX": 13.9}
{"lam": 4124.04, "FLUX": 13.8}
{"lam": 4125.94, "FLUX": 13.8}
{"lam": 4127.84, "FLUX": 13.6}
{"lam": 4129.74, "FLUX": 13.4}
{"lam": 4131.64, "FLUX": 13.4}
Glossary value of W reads 1.23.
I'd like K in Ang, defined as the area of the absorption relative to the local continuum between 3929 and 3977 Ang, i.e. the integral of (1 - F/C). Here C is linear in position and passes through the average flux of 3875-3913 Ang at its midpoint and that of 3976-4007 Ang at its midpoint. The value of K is 7.5 Ang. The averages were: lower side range 12.2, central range 11.4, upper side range 14.3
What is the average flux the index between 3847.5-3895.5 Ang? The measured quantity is 12.4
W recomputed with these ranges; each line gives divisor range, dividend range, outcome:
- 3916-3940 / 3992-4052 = 1.32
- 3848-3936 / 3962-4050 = 1.16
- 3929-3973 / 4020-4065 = 1.35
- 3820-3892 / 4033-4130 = 1.37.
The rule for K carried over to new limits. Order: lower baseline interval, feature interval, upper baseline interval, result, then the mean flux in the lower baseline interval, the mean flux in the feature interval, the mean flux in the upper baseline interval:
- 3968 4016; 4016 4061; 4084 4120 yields -4.2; 13.5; 14.6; 13.2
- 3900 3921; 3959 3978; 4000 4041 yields 4.8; 13.8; 10.5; 14.4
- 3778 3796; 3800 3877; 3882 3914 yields 3.0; 11.7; 11.6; 12.4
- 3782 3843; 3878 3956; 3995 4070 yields 1.1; 10.6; 12.3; 14.6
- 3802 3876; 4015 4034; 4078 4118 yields -1.9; 11.6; 14.1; 13.3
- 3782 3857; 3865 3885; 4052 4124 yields -1.3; 10.9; 12.3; 13.8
